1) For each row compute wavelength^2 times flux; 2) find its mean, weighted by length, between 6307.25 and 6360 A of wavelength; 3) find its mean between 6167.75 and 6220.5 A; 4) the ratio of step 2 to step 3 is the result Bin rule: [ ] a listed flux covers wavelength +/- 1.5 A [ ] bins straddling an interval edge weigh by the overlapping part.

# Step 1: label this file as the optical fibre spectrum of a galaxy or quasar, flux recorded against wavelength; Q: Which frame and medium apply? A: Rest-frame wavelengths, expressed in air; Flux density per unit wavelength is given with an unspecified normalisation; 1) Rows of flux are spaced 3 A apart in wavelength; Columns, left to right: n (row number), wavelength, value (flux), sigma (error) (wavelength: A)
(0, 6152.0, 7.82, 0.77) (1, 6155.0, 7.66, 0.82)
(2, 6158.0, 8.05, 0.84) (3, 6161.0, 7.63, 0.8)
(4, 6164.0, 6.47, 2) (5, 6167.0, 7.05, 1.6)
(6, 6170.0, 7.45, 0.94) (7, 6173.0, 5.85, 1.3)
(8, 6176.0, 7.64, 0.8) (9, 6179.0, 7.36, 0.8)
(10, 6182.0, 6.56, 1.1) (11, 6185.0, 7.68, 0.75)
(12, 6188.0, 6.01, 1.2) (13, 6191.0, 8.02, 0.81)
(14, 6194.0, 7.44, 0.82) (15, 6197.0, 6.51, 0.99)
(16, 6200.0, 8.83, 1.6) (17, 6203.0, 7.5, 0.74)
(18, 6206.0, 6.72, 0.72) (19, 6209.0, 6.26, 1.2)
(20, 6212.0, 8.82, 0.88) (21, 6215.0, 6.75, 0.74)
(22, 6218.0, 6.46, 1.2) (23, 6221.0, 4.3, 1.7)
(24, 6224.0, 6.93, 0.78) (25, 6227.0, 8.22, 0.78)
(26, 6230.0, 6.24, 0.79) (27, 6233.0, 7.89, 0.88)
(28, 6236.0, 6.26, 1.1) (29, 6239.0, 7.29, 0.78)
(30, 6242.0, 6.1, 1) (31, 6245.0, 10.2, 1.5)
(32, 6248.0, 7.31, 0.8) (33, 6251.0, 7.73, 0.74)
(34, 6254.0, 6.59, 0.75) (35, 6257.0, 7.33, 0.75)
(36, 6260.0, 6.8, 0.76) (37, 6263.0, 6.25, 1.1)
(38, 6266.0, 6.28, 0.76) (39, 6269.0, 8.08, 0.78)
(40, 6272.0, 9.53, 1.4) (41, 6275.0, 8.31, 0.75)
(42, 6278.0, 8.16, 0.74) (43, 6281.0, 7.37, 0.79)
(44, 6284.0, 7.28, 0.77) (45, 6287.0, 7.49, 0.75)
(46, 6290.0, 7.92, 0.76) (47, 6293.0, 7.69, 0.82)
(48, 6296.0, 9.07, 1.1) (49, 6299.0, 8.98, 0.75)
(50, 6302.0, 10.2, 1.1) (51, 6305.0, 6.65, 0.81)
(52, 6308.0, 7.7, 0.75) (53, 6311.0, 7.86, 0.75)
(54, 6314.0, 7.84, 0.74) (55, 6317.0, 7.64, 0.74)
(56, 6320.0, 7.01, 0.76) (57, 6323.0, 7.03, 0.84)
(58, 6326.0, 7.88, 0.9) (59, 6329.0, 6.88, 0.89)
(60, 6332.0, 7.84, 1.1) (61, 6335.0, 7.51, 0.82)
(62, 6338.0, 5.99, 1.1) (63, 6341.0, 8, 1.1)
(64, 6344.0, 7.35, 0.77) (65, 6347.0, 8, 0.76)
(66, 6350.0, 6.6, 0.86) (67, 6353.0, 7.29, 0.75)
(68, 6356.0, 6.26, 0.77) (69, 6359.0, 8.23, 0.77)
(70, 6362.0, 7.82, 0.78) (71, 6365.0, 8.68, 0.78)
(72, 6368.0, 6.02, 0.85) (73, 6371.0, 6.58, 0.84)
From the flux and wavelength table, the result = 1.1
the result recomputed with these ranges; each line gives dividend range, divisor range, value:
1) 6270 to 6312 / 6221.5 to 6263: 1.15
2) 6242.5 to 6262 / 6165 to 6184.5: 1.10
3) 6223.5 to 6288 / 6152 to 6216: 1.05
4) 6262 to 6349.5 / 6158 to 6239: 1.13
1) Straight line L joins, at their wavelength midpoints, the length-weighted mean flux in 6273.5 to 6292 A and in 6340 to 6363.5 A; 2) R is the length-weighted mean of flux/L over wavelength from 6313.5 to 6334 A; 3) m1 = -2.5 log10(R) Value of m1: 0.02 mag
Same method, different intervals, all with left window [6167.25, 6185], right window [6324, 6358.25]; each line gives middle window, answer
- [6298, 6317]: -0.13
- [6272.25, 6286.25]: -0.11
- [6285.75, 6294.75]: -0.08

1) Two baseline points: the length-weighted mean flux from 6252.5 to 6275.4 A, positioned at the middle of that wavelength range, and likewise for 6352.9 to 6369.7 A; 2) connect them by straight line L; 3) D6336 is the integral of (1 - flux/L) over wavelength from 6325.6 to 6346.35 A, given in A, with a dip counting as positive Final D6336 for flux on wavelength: 0.1 A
